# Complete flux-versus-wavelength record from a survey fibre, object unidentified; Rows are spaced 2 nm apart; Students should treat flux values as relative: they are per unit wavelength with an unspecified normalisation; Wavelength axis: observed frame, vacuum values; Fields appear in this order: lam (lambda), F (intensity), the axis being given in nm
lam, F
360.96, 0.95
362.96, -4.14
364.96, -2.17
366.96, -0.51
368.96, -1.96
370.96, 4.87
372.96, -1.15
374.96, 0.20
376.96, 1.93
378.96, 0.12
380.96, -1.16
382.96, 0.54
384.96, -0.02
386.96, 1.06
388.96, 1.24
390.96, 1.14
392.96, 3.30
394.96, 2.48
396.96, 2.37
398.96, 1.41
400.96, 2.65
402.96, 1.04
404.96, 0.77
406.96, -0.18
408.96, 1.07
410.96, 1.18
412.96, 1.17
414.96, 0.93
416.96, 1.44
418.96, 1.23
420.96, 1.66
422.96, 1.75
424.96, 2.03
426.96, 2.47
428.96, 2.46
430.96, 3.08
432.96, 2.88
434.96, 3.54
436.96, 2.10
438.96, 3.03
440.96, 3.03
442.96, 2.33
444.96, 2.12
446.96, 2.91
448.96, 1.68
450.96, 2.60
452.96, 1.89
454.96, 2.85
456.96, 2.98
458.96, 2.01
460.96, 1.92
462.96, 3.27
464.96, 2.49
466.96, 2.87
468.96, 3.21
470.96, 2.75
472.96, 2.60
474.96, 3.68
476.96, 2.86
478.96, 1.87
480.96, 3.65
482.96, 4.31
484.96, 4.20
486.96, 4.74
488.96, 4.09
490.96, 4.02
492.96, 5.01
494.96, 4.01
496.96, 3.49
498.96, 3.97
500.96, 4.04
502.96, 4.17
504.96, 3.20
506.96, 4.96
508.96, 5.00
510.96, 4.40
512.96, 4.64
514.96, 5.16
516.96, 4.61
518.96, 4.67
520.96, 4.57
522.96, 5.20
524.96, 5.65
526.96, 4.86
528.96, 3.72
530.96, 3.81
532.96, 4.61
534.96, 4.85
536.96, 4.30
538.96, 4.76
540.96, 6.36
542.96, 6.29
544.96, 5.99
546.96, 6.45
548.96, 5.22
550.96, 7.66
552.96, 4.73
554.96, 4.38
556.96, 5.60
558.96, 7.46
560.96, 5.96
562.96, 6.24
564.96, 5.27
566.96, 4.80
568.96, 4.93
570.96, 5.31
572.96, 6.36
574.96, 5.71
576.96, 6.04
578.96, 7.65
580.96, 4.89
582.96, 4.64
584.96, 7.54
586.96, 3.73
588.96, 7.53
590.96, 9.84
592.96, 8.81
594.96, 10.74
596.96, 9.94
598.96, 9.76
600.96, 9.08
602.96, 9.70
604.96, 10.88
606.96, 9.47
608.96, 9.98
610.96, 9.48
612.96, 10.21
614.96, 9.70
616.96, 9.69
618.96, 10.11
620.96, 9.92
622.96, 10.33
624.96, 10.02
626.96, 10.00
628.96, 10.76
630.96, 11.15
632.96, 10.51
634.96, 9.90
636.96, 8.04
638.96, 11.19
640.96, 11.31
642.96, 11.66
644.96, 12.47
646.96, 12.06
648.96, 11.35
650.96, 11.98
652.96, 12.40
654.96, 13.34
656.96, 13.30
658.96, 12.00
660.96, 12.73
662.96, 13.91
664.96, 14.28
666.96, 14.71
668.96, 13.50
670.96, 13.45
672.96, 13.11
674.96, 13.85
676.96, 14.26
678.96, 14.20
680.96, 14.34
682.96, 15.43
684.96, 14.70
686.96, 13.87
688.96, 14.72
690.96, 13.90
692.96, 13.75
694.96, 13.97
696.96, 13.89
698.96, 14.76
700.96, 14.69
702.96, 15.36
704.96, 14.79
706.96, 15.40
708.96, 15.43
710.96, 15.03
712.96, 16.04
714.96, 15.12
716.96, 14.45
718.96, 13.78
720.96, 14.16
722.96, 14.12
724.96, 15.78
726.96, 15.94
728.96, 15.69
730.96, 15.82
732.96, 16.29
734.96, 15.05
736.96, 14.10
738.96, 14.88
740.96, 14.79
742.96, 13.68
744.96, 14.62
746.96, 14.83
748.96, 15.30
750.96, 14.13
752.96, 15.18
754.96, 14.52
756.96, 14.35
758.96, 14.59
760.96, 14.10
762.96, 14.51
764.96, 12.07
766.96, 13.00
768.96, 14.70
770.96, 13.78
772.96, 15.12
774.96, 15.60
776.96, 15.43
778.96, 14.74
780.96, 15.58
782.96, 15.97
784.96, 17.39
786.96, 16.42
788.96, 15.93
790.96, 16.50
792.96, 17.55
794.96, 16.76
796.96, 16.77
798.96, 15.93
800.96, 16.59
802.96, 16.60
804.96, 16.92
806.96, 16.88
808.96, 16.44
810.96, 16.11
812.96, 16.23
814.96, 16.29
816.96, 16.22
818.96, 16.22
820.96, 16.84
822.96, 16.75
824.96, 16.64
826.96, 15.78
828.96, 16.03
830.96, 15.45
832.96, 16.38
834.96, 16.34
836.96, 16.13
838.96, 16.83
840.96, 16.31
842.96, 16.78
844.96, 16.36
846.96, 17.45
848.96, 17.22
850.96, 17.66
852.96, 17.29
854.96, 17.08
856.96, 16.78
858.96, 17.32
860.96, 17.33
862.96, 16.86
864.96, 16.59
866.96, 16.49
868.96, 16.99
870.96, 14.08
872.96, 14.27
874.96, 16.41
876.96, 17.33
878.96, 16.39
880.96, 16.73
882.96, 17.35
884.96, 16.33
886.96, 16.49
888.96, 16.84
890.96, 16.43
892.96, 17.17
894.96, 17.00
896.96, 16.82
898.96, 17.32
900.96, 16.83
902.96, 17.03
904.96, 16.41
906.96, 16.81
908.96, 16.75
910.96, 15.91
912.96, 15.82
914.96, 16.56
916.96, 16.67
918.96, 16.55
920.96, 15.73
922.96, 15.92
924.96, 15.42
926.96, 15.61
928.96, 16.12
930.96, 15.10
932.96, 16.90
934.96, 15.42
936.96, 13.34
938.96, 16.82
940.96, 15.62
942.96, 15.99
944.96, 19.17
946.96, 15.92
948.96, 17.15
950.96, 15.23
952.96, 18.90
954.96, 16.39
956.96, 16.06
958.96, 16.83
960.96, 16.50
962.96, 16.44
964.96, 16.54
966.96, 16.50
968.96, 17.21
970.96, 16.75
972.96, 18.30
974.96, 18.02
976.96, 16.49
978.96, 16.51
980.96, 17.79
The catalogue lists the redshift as 0.48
